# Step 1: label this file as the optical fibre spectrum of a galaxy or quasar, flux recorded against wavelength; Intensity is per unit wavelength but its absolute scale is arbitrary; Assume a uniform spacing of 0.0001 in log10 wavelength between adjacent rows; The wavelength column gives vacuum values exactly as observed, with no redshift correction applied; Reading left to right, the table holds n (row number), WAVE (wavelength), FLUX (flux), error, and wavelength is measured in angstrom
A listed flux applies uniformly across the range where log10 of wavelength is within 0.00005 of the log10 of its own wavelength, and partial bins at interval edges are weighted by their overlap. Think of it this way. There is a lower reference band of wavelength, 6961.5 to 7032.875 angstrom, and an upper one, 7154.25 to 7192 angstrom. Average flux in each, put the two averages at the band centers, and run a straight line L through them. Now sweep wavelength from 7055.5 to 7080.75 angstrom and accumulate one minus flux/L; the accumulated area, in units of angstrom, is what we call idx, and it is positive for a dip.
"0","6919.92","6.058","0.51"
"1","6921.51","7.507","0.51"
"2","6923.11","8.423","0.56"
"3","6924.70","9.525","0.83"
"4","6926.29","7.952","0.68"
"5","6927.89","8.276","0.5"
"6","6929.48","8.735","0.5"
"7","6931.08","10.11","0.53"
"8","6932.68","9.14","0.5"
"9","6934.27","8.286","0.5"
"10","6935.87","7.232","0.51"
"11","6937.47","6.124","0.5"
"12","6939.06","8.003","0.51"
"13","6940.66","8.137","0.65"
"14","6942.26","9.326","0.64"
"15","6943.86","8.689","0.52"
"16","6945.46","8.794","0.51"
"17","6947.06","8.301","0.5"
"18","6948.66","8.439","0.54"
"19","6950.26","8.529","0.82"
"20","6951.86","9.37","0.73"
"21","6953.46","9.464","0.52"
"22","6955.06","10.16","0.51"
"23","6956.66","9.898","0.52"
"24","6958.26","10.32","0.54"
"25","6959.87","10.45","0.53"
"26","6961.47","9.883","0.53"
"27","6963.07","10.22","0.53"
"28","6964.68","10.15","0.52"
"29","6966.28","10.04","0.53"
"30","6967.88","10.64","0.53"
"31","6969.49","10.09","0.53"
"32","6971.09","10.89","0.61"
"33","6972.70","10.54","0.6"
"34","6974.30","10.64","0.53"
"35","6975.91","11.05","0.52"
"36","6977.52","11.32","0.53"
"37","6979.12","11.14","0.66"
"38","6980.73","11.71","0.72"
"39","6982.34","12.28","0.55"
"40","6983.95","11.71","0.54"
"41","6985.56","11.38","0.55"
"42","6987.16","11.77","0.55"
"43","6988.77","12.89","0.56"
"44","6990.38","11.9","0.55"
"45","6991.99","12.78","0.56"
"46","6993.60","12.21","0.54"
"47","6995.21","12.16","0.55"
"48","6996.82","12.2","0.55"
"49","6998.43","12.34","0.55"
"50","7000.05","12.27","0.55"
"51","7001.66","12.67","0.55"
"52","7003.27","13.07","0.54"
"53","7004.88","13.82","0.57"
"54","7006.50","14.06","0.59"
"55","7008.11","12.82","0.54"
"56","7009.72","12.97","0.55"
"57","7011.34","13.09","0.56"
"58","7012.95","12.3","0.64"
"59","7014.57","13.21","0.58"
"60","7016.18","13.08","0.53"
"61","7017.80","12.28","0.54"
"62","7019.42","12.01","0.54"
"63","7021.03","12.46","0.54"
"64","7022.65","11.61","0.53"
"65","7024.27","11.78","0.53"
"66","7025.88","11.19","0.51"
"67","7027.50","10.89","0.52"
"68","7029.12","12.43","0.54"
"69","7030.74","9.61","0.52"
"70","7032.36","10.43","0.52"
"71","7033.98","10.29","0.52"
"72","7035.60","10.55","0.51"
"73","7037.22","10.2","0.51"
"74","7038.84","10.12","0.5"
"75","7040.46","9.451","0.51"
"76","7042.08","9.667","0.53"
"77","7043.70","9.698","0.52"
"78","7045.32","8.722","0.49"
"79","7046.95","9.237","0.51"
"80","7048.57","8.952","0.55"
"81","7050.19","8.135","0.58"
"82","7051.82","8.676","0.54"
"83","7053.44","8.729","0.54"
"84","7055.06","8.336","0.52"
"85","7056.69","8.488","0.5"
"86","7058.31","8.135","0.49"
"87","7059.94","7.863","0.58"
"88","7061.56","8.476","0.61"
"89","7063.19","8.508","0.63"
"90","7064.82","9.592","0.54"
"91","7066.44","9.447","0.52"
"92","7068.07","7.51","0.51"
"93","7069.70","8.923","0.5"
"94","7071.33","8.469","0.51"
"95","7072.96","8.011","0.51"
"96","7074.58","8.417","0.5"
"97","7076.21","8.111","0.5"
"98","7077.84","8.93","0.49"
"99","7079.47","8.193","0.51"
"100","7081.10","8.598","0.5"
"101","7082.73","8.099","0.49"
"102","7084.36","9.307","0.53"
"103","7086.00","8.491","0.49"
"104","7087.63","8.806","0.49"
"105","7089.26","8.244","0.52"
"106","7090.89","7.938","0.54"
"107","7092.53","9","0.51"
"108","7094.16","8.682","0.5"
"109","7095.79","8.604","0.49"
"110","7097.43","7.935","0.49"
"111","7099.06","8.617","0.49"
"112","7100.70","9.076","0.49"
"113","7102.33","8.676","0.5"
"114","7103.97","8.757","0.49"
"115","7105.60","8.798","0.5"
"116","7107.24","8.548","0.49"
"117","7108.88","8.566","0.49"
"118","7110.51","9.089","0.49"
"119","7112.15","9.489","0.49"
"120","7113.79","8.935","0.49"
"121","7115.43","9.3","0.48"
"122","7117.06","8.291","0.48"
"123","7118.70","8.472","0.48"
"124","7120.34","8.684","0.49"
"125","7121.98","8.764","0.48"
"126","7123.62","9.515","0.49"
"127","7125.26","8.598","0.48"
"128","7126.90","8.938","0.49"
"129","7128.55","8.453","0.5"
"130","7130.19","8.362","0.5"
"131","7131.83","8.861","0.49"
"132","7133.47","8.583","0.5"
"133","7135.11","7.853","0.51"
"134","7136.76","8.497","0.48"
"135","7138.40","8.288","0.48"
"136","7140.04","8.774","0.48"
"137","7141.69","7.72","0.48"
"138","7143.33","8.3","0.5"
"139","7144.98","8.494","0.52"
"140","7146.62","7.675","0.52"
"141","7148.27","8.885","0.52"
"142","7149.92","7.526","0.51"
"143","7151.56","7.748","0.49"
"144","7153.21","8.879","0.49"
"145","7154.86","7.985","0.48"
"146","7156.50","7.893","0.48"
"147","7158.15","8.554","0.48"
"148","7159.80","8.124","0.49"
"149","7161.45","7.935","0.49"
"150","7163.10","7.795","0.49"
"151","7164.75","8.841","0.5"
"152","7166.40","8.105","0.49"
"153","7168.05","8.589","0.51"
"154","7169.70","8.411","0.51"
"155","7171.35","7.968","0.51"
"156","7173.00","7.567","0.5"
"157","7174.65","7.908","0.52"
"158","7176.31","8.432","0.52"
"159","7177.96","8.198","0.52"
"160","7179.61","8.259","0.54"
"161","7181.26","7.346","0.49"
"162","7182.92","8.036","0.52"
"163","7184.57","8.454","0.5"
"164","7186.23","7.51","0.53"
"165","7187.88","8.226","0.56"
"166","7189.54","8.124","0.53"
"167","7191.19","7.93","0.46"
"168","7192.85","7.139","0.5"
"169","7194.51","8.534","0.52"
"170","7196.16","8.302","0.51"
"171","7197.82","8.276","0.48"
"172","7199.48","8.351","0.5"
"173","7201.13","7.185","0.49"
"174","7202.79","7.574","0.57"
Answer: 4.5 angstrom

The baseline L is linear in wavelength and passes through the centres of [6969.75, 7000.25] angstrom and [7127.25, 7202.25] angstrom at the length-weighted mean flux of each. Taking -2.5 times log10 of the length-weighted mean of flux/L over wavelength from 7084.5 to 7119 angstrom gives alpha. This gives 0.08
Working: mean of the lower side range 11.7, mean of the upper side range 8.15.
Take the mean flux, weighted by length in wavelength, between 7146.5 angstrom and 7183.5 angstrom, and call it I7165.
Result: 8.12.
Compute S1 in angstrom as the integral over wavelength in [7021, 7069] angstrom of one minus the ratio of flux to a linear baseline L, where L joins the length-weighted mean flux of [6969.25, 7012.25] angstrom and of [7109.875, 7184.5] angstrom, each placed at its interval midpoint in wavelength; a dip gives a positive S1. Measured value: 5.5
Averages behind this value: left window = 12.1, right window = 8.37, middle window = 9.59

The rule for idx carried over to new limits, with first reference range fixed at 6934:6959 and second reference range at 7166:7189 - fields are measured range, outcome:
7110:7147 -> -1.84 angstrom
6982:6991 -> -3.55 angstrom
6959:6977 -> -3.73 angstrom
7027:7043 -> -3.57 angstrom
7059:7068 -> -0.30 angstrom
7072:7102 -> -0.68 angstrom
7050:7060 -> 0.02 angstrom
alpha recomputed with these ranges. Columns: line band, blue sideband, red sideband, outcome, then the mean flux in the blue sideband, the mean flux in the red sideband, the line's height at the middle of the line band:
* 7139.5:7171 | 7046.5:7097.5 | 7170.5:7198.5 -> -0.01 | 8.53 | 8.01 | 8.15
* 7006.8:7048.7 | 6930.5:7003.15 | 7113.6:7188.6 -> -0.15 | 10.4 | 8.31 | 9.69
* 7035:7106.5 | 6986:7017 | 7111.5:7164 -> 0.20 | 12.7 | 8.44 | 10.5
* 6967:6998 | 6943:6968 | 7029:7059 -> -0.21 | 9.56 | 9.4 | 9.51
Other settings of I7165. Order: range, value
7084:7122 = 8.7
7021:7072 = 9.54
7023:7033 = 11.1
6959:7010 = 11.7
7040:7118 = 8.67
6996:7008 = 12.9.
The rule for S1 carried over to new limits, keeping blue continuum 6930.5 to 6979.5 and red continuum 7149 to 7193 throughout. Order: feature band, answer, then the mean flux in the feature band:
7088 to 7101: 0.1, 8.5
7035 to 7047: -1.0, 9.72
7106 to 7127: -1.1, 8.86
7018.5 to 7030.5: -3.5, 11.7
